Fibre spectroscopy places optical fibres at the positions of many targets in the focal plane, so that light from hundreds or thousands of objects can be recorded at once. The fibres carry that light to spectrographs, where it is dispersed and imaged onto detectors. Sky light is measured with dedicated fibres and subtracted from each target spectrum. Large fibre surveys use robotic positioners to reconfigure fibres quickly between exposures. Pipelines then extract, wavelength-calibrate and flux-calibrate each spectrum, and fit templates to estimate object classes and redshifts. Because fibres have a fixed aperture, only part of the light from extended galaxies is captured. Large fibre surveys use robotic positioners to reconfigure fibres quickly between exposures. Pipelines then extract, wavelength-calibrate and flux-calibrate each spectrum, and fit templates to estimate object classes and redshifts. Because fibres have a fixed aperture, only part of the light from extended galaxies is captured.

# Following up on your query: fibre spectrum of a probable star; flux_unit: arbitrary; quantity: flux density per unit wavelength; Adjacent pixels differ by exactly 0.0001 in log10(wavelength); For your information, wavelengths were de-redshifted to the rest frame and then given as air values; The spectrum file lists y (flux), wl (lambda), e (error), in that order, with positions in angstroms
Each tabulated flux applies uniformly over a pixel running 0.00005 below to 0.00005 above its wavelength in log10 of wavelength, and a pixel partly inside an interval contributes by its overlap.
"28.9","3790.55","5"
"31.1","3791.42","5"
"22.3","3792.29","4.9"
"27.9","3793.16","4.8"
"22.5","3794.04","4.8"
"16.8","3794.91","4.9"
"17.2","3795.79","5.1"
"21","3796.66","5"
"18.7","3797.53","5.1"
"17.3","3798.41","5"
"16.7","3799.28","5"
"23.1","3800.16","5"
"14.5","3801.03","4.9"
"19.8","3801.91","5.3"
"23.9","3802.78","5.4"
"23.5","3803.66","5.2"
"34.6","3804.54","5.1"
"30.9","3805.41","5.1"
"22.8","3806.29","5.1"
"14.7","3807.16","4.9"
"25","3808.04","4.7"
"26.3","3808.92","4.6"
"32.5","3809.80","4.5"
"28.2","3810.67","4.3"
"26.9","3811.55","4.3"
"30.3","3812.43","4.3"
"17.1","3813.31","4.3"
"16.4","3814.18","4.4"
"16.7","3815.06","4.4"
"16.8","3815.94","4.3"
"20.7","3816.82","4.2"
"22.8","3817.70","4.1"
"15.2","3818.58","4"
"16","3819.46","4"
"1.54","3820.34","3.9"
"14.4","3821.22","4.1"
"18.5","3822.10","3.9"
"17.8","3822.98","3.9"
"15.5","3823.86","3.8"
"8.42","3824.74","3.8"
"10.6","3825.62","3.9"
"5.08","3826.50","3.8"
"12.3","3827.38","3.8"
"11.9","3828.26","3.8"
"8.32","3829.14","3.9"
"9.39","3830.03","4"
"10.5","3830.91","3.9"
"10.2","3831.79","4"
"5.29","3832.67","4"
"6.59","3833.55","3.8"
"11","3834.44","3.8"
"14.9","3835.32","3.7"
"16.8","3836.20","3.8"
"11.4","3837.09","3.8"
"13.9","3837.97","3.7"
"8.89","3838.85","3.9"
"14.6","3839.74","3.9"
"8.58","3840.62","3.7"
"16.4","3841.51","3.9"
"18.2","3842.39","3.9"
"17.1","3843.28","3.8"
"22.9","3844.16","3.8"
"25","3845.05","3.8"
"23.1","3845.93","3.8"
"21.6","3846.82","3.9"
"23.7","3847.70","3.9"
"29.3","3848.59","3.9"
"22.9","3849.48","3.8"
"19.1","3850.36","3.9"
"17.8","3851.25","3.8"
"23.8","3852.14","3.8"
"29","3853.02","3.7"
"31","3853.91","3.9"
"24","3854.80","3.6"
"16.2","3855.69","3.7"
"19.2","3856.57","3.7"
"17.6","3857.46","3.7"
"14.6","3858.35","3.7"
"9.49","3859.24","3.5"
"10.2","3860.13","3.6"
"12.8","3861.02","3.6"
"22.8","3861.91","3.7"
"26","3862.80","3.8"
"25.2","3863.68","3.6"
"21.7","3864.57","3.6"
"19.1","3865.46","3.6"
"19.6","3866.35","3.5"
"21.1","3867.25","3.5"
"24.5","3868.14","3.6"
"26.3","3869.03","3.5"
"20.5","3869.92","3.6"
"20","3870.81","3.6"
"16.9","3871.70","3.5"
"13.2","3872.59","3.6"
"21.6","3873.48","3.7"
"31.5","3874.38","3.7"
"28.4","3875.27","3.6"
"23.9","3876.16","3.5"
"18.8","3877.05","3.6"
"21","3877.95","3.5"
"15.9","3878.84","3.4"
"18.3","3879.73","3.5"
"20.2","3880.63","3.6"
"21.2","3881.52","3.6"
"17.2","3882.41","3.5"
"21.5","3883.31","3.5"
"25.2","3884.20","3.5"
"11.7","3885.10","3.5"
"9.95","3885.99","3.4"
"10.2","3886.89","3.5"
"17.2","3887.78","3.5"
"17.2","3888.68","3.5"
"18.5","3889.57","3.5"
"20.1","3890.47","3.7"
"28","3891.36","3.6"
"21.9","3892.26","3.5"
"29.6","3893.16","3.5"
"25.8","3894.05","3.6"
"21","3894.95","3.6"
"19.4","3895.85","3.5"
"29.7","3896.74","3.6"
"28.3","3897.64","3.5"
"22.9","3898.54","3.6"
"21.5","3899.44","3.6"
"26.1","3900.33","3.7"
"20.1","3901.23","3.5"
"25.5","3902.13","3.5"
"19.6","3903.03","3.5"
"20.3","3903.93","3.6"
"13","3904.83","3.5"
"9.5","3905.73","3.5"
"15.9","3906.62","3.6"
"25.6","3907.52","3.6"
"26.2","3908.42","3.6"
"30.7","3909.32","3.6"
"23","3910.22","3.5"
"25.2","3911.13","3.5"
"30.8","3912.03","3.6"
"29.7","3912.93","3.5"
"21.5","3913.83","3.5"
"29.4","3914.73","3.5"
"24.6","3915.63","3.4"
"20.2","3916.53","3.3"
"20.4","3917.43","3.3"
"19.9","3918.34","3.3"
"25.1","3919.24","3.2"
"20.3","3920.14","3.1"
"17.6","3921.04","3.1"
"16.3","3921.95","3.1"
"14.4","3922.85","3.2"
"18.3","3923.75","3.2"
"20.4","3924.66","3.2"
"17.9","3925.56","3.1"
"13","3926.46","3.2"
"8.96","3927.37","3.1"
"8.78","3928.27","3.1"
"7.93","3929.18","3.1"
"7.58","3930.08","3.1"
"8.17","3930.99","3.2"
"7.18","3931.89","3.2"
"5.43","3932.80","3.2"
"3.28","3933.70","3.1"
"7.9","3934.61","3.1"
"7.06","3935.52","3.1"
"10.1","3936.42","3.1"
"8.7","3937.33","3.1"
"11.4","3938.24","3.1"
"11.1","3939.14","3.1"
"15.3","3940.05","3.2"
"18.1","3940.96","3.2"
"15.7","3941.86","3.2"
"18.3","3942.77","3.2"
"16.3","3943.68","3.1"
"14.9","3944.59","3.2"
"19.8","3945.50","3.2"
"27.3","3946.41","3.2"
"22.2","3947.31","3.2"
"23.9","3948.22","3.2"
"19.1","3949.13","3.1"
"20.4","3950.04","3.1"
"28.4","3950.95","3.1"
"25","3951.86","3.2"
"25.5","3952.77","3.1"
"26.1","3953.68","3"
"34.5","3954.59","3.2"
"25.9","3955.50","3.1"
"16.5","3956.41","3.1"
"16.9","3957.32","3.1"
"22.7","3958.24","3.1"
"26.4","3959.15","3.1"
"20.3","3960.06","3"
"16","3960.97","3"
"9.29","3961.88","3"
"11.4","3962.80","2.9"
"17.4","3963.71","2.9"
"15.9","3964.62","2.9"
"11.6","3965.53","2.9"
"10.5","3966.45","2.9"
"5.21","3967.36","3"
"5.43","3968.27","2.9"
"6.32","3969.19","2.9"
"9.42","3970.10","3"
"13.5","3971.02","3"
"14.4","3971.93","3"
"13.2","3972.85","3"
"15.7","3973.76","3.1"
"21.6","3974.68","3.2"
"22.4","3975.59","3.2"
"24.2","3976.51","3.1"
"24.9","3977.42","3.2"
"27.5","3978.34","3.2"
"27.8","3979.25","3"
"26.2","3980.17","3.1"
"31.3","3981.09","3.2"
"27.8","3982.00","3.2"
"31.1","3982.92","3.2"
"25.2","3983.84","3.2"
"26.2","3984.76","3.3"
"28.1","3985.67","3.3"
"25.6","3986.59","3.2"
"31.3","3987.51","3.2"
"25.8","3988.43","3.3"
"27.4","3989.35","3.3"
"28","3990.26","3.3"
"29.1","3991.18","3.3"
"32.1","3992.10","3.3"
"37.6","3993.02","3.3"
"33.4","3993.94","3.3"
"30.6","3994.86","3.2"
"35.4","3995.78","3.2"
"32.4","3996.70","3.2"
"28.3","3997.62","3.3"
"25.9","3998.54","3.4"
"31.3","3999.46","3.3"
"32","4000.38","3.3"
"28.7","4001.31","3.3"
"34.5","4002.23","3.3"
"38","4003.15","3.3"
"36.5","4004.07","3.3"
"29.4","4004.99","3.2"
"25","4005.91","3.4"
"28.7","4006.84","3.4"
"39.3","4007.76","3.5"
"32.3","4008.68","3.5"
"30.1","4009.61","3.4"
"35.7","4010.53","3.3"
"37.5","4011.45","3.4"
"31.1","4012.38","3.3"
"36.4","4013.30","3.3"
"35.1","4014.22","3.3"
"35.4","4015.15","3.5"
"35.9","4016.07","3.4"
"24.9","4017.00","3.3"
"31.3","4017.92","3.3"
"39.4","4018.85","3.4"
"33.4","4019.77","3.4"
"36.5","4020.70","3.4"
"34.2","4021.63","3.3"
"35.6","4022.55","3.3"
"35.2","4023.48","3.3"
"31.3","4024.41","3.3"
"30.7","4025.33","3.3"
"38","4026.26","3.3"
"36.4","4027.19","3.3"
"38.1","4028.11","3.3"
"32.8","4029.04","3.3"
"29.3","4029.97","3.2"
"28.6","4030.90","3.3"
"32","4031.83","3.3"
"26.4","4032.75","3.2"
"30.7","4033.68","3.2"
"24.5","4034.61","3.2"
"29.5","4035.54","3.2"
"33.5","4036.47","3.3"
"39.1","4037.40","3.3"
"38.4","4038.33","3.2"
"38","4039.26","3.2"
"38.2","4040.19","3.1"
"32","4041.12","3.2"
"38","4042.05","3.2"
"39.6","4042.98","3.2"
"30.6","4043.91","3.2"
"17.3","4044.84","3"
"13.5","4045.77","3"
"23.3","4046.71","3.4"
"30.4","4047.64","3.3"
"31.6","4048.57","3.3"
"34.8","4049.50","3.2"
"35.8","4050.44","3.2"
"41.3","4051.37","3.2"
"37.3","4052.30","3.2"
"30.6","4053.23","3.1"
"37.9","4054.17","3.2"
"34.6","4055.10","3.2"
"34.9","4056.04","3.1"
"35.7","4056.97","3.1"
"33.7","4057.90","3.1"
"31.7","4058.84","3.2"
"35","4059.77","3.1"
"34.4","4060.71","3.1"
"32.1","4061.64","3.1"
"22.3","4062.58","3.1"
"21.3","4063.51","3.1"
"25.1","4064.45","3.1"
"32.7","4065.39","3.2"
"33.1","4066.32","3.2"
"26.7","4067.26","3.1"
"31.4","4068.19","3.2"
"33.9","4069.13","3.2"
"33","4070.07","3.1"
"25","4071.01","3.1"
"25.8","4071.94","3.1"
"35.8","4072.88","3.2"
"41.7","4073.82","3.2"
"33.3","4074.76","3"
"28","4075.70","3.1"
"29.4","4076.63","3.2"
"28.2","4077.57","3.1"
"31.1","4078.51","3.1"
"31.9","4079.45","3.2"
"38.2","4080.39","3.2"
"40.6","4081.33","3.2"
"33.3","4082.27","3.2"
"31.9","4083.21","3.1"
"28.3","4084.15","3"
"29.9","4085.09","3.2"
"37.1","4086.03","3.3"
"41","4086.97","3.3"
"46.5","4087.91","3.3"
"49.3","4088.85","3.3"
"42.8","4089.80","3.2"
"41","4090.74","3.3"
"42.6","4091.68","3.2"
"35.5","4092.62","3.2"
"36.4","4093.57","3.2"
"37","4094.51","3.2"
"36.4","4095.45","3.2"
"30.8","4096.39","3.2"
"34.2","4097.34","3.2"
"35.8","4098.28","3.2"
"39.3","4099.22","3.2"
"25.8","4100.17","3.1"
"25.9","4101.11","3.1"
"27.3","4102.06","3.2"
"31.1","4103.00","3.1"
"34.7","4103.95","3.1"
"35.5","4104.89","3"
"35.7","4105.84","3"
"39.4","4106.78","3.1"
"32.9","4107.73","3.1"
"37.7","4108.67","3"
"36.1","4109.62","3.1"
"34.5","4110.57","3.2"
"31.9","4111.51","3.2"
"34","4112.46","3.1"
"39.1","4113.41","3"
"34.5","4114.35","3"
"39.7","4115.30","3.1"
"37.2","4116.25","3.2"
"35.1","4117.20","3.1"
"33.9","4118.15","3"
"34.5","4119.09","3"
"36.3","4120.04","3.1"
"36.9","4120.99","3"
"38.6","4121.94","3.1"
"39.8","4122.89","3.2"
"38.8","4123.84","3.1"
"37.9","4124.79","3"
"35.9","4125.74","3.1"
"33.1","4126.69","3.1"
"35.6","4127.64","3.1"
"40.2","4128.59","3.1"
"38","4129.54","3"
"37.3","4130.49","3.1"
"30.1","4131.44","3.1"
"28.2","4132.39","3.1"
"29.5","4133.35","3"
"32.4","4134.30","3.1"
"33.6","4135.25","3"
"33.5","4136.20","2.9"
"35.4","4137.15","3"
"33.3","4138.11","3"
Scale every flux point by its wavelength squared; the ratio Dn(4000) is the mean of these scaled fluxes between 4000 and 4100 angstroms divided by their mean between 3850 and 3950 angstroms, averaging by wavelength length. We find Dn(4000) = 1.88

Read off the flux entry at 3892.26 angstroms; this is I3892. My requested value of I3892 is 21.9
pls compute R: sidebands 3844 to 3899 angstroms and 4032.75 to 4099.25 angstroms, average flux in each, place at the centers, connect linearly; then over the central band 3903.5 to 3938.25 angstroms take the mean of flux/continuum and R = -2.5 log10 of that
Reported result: 0.39 mag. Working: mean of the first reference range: 21.1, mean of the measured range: 16.8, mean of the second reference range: 33.4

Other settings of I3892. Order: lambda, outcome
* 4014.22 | 35.1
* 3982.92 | 31.1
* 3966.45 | 10.5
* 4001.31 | 28.7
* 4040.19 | 38.2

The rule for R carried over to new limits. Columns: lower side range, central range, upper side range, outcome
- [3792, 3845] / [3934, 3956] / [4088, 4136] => 0.33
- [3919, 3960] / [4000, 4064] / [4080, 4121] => -0.19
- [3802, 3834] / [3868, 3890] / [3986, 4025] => 0.14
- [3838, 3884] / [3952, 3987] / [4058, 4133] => 0.32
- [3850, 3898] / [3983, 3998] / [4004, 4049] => -0.01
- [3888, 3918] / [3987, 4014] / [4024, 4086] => -0.11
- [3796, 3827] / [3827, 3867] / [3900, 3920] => 0.20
